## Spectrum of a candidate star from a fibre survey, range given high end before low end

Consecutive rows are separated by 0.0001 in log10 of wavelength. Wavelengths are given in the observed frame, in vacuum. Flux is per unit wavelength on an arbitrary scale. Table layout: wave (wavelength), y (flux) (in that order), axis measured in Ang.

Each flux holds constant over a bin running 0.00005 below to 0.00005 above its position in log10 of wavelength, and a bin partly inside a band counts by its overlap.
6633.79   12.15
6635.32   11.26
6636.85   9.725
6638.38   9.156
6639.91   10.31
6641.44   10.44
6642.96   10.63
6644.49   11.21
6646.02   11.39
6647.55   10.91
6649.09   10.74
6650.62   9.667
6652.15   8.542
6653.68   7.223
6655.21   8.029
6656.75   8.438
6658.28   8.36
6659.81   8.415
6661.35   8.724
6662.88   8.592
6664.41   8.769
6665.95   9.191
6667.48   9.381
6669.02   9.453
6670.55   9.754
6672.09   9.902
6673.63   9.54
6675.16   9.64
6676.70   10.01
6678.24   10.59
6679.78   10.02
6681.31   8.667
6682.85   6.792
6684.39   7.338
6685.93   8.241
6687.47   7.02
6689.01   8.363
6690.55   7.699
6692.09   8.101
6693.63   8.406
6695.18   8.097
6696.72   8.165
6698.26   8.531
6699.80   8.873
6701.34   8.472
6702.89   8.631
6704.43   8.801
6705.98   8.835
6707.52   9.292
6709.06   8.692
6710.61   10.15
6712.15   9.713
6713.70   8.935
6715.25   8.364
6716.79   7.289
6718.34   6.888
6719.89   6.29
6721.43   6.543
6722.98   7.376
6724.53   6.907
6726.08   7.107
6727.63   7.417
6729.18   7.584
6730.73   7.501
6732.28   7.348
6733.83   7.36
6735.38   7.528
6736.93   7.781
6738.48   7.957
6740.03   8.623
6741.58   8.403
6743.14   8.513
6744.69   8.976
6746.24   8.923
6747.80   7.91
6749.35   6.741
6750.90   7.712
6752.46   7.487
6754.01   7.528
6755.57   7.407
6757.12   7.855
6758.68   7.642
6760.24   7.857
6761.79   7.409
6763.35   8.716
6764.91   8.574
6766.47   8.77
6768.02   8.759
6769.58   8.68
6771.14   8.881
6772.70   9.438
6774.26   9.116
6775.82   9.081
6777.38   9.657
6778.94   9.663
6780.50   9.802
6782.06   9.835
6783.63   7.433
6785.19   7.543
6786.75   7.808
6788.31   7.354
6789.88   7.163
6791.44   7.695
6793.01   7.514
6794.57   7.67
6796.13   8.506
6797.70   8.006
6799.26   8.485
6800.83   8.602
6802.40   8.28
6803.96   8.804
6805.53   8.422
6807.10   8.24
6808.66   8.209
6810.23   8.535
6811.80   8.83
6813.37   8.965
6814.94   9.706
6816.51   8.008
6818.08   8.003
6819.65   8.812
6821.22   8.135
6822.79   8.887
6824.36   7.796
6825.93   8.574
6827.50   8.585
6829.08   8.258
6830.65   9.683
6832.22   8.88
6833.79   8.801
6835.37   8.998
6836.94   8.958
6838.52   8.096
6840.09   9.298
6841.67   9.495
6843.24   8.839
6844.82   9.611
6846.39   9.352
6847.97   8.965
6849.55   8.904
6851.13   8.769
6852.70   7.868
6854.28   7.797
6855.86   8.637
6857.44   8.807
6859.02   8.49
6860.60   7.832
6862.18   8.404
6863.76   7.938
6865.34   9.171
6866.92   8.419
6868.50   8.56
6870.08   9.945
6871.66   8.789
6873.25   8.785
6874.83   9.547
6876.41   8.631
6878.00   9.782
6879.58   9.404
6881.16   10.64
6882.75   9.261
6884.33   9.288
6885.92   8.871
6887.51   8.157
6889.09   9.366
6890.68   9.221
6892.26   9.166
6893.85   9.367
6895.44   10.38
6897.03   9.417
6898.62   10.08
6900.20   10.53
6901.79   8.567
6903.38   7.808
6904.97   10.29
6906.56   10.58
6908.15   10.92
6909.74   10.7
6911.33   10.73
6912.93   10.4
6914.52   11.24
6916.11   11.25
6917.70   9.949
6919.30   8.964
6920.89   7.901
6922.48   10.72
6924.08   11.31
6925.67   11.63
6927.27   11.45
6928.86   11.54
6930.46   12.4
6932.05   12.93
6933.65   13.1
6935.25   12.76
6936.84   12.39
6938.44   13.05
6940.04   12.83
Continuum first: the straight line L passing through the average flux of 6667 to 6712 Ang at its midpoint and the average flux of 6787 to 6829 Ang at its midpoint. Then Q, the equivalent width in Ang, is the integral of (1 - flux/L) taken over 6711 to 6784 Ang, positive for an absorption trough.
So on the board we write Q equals 3.6 Ang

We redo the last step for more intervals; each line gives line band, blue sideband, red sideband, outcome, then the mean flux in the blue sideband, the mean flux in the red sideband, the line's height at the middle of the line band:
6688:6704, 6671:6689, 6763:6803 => 0.9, 8.88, 8.5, 8.82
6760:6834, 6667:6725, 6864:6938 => 6.2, 8.52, 10.1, 9.3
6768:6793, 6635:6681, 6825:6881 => 1.5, 9.58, 8.84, 9.12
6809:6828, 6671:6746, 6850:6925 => 0.8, 8.29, 9.38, 8.96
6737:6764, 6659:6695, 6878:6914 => 3.3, 8.8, 9.7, 9.1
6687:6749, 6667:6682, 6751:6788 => 7.1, 9.71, 8.45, 9.13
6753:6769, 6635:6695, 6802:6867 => 1.5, 9.17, 8.65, 8.87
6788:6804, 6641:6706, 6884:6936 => 2.8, 8.98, 10.3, 9.69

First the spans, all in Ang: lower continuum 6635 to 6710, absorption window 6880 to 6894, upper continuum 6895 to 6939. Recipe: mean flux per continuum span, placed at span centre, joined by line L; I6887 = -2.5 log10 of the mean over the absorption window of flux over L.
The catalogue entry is 0.15 mag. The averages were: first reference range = 9.07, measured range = 9.26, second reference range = 10.8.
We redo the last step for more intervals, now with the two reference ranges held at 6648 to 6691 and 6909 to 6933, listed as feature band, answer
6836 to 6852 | 0.140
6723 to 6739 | 0.248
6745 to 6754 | 0.213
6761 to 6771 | 0.134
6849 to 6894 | 0.180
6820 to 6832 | 0.178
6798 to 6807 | 0.173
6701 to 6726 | 0.130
